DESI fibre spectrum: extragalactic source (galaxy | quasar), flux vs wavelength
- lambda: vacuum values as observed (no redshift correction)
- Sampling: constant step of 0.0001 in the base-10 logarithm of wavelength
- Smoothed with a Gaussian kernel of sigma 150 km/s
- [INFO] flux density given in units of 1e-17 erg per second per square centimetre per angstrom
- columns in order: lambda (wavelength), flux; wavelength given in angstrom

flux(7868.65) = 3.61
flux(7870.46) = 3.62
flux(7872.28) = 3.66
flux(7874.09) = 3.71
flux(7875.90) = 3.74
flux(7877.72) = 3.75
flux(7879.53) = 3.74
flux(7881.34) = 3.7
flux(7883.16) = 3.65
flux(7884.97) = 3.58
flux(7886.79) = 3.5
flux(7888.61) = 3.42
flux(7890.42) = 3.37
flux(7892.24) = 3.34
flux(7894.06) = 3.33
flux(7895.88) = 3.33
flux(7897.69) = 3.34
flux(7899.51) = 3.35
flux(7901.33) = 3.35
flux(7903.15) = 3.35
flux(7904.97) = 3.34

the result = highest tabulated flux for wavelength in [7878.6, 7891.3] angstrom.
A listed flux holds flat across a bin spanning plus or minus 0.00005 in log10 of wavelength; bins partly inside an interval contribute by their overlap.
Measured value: 3.74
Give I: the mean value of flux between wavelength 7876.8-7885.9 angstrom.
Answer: 3.68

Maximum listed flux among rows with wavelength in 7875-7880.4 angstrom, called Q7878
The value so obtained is 3.75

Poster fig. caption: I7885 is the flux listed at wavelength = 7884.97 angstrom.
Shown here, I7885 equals 3.58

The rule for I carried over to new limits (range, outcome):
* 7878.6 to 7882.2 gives 3.73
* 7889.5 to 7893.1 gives 3.36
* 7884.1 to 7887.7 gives 3.53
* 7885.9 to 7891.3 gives 3.43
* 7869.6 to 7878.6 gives 3.69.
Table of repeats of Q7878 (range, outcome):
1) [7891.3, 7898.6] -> 3.34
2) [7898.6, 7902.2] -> 3.35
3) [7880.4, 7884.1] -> 3.7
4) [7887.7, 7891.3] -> 3.42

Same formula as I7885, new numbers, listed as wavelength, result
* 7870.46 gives 3.62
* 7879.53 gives 3.74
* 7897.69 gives 3.34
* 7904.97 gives 3.34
